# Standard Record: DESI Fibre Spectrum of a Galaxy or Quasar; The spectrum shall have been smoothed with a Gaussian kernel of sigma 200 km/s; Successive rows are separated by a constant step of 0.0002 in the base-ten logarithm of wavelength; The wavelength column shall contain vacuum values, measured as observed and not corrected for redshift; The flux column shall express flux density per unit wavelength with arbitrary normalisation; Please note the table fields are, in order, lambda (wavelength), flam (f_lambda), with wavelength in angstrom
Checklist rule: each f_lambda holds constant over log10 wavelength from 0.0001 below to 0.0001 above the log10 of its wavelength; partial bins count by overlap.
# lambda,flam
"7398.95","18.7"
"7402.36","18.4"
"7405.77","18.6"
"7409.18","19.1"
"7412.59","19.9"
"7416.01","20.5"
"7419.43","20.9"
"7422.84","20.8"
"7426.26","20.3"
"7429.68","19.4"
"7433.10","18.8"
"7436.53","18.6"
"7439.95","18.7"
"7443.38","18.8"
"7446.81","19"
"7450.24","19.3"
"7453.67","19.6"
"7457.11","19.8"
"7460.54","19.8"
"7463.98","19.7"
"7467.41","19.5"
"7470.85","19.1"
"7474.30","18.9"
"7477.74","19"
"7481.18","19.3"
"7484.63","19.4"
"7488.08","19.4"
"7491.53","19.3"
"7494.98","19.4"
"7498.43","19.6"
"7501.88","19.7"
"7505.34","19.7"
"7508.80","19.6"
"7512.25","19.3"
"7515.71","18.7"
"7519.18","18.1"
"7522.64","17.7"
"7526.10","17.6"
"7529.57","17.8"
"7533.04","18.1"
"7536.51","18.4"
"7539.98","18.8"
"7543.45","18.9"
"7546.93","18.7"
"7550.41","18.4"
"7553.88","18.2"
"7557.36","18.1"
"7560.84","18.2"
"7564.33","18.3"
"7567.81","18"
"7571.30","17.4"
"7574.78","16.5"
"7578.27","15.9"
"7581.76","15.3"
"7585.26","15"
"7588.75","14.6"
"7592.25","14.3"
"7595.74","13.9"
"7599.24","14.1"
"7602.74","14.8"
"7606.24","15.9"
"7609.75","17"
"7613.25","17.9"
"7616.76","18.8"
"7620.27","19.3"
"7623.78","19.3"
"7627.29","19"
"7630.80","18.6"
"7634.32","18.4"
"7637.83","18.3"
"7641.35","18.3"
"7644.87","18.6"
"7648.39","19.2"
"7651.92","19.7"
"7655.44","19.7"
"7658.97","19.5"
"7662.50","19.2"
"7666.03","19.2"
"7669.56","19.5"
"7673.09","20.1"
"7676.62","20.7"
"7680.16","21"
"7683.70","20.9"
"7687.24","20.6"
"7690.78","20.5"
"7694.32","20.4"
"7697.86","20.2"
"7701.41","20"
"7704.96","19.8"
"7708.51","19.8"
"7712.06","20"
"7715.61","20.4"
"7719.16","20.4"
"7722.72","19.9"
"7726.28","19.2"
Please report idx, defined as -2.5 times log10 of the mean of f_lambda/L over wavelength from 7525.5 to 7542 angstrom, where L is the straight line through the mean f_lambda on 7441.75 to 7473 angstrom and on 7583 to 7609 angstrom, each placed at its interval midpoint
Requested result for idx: -0.08 mag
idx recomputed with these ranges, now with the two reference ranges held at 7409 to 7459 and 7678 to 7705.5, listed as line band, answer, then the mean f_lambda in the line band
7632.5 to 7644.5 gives 0.11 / 18.4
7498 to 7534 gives 0.07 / 18.7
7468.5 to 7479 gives 0.04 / 19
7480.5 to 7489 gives 0.02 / 19.4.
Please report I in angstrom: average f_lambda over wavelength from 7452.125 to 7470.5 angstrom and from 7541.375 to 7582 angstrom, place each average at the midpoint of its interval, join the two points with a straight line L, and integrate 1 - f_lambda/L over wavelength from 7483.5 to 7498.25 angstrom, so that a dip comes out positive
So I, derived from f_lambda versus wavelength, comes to -0.2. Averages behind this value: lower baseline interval 19.6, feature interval 19.4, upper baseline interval 17.8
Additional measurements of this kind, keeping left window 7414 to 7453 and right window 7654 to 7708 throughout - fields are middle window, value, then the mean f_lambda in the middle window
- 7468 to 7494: 0.6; 19.2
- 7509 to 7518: 0.3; 19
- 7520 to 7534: 1.4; 17.8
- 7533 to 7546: 0.8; 18.6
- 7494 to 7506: 0.1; 19.6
